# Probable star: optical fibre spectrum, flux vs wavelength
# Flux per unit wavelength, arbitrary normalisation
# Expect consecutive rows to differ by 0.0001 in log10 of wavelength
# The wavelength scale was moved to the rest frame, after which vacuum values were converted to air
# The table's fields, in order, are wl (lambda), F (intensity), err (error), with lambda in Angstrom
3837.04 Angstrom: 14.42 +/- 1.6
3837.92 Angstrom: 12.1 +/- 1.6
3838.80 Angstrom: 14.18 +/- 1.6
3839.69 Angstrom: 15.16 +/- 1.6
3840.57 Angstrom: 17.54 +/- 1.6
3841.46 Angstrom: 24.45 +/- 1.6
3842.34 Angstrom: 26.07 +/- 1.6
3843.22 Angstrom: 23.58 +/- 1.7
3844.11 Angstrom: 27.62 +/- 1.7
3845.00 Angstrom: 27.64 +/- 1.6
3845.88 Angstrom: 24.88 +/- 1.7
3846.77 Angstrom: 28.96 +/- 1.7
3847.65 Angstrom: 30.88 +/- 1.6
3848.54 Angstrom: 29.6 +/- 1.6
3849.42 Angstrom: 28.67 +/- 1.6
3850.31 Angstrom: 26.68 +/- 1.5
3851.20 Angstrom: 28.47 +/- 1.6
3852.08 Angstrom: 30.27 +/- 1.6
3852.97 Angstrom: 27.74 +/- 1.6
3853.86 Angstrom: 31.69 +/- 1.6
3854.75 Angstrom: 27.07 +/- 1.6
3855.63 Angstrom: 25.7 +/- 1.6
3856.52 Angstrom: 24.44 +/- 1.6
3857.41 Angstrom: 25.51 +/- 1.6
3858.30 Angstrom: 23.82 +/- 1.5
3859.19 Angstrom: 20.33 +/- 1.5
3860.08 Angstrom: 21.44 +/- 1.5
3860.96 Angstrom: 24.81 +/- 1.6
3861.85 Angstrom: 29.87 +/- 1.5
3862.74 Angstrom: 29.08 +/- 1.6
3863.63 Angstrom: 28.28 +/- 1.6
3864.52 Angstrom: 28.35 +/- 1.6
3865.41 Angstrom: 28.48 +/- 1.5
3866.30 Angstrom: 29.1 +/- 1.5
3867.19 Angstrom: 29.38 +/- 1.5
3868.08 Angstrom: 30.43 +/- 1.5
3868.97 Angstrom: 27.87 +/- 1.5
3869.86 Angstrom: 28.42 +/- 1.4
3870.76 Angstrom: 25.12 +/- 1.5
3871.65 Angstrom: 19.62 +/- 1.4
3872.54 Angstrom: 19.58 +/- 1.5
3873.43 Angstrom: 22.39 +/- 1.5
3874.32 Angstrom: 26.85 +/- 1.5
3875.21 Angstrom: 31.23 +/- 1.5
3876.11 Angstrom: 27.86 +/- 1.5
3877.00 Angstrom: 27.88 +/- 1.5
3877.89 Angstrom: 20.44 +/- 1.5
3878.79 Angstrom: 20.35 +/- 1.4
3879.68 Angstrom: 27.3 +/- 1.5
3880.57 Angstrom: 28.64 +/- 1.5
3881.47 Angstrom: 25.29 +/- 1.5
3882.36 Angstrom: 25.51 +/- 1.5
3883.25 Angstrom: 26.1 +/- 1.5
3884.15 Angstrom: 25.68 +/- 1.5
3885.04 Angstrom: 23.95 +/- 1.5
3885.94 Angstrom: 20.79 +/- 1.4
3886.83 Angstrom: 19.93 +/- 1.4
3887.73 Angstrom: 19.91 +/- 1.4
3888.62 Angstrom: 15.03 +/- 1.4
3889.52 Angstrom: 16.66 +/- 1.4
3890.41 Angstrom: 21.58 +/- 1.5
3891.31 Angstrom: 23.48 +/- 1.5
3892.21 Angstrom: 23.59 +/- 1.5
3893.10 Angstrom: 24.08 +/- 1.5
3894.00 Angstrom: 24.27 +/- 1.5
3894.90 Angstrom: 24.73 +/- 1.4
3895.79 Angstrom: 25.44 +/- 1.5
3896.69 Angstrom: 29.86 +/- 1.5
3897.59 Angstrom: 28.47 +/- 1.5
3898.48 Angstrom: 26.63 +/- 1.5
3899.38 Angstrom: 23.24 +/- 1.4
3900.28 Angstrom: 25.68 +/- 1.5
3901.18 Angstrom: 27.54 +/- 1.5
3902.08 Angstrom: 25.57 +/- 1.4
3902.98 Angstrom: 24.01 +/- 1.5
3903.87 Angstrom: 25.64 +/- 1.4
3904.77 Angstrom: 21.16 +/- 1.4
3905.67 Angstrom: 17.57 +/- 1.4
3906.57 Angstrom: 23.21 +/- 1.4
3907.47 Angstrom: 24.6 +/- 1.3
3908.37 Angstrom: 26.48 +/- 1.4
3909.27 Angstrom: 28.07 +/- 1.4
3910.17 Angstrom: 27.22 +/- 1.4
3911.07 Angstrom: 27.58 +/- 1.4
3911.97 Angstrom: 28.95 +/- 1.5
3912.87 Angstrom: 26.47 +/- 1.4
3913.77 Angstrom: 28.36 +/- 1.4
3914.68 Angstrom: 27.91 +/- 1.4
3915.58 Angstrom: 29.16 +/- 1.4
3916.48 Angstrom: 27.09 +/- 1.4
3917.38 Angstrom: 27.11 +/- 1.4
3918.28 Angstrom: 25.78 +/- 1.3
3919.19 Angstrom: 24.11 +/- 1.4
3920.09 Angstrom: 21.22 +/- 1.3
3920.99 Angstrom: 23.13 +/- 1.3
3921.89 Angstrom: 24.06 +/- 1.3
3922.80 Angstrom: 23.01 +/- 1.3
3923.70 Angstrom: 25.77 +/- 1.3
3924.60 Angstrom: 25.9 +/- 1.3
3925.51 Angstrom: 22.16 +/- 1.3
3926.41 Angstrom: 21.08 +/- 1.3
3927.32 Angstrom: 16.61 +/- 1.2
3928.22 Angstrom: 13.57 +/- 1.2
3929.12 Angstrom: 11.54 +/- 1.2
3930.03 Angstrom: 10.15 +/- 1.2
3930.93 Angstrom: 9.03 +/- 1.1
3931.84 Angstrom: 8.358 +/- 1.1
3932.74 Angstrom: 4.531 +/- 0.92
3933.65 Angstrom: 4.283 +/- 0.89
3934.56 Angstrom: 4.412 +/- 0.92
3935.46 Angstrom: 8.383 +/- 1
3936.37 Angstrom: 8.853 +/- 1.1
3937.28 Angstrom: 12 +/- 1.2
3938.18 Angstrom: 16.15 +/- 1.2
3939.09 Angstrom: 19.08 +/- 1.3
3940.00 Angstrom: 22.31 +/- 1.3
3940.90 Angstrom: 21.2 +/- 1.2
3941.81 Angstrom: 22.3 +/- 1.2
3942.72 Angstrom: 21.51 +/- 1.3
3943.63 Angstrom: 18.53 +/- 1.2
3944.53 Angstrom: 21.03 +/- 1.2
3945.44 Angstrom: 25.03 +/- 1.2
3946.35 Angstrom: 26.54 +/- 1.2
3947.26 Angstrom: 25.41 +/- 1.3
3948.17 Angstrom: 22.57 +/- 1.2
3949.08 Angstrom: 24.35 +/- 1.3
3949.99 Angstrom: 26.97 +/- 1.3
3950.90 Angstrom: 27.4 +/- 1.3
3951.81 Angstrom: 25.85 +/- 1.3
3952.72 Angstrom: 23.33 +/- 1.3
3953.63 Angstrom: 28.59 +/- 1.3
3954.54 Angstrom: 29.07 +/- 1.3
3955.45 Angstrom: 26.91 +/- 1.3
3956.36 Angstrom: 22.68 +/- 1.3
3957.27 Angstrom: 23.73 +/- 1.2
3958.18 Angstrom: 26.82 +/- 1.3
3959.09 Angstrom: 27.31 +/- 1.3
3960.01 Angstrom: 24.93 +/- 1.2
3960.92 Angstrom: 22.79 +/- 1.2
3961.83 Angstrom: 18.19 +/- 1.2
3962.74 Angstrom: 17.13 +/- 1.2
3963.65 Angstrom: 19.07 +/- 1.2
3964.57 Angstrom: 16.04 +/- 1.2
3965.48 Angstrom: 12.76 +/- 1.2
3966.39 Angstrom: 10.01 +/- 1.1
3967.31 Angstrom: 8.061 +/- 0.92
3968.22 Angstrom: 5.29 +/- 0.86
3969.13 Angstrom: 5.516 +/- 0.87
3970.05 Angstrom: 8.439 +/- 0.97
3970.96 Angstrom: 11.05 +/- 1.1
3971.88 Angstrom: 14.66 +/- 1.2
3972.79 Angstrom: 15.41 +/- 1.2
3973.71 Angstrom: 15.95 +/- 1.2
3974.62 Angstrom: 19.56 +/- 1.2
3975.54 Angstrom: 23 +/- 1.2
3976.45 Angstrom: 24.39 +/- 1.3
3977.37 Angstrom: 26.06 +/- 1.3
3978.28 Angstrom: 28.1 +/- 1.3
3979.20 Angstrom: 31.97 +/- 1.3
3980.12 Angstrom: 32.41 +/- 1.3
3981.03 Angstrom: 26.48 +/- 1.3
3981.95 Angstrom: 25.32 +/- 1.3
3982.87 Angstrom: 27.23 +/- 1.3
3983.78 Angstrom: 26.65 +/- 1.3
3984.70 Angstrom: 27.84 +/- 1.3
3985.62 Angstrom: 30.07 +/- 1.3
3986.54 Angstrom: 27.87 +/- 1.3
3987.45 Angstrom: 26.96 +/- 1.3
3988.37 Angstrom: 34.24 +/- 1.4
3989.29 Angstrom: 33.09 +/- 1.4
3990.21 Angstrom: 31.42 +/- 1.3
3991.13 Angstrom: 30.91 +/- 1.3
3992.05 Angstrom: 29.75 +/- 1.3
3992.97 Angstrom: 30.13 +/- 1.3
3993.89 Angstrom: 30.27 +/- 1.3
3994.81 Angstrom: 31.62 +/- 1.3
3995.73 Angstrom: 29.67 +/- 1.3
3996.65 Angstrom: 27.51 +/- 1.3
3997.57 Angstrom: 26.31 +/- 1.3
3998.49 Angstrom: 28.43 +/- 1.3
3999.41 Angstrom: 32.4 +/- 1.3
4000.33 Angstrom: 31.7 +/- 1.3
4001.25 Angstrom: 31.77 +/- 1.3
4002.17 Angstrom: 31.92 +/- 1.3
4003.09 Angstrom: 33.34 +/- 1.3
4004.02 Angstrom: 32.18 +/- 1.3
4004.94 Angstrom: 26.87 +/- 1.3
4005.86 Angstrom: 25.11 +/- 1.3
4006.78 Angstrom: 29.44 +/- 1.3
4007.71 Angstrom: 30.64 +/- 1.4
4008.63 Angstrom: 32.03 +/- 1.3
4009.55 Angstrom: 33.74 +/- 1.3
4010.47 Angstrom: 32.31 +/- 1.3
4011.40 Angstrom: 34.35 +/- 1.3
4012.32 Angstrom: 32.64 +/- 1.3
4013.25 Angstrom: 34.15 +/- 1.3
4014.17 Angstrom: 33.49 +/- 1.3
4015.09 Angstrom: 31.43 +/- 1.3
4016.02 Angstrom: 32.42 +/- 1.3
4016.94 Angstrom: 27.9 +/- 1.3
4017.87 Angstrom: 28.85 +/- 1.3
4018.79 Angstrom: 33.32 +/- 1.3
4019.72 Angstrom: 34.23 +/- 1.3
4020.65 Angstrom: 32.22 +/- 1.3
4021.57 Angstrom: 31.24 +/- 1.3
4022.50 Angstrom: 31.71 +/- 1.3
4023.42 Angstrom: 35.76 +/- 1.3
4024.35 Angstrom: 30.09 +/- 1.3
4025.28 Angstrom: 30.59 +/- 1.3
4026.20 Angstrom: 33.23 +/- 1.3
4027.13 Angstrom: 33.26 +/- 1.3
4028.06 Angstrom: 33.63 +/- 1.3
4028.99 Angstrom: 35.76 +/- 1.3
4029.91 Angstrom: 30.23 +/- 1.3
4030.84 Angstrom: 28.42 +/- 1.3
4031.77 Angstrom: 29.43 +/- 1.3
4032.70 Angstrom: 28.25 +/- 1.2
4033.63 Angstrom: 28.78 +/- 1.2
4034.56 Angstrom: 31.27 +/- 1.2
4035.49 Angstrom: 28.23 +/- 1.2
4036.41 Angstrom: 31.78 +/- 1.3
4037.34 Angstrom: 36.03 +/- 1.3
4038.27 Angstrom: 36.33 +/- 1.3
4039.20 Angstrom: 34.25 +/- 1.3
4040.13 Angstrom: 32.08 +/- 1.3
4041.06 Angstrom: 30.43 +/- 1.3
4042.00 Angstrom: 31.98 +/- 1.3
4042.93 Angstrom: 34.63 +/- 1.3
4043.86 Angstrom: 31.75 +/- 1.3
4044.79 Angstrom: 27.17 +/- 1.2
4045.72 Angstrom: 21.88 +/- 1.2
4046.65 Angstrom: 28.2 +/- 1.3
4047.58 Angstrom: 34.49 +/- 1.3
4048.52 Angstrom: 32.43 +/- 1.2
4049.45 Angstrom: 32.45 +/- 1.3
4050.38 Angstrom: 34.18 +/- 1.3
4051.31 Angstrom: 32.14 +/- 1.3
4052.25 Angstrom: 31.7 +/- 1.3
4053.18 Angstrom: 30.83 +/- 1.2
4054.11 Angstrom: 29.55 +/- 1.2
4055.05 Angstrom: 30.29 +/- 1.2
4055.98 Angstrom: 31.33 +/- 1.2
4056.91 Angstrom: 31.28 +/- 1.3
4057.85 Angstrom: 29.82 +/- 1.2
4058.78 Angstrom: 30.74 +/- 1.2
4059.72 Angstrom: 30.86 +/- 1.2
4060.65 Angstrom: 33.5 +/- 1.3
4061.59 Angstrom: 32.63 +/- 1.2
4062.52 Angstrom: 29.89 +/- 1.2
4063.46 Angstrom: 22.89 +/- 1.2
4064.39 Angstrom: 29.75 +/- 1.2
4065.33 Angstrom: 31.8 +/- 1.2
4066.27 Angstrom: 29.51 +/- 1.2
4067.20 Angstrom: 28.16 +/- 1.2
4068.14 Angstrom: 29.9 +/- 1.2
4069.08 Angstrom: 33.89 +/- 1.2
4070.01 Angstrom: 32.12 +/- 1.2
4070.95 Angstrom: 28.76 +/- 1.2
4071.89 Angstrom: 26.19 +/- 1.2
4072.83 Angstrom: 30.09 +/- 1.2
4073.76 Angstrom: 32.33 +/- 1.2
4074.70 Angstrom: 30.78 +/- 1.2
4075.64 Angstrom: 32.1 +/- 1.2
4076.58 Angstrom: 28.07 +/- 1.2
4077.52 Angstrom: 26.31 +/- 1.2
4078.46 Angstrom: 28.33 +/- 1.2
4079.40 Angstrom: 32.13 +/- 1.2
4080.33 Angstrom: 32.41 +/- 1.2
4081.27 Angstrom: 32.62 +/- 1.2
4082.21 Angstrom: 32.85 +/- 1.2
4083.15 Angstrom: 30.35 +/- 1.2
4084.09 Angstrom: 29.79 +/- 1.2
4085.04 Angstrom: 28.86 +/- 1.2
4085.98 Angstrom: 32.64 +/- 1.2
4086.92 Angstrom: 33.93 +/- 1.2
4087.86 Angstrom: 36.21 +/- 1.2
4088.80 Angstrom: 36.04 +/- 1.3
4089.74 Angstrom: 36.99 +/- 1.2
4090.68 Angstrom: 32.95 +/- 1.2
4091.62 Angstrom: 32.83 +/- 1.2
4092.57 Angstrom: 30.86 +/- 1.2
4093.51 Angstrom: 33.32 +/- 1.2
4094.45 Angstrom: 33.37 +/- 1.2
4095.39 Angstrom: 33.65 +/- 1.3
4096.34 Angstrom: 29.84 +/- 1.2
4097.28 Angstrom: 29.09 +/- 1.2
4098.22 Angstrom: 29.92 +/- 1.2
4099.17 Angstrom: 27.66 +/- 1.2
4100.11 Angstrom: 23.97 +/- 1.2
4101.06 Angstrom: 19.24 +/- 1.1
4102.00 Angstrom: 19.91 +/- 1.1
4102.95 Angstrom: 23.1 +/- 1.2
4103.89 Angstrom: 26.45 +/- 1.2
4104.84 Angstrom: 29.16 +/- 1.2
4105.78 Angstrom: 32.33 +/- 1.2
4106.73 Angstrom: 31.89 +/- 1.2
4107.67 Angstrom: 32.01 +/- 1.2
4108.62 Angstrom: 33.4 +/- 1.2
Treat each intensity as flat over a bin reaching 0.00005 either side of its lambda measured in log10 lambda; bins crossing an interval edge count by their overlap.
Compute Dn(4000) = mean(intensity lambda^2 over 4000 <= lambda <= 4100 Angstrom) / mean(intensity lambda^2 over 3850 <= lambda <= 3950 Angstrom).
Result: 1.5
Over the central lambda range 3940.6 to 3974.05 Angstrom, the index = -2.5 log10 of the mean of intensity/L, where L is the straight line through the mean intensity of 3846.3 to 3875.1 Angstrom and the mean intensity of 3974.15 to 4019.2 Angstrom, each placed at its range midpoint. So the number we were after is 0.40 mag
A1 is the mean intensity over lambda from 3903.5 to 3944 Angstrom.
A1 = 20.1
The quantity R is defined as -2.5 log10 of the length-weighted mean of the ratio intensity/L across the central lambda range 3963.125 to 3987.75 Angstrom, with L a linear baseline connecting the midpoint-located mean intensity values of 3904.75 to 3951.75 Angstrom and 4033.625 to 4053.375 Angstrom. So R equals 0.25 mag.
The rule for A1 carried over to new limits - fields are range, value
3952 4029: 26.8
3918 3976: 18.6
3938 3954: 23.3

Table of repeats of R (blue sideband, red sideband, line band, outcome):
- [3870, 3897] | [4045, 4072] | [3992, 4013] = -0.09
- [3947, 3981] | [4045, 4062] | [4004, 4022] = -0.19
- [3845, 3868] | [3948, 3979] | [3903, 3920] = -0.09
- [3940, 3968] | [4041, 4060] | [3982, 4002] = -0.17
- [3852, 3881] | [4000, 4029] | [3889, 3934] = 0.23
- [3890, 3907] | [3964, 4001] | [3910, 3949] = 0.21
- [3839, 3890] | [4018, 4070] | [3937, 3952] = 0.25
